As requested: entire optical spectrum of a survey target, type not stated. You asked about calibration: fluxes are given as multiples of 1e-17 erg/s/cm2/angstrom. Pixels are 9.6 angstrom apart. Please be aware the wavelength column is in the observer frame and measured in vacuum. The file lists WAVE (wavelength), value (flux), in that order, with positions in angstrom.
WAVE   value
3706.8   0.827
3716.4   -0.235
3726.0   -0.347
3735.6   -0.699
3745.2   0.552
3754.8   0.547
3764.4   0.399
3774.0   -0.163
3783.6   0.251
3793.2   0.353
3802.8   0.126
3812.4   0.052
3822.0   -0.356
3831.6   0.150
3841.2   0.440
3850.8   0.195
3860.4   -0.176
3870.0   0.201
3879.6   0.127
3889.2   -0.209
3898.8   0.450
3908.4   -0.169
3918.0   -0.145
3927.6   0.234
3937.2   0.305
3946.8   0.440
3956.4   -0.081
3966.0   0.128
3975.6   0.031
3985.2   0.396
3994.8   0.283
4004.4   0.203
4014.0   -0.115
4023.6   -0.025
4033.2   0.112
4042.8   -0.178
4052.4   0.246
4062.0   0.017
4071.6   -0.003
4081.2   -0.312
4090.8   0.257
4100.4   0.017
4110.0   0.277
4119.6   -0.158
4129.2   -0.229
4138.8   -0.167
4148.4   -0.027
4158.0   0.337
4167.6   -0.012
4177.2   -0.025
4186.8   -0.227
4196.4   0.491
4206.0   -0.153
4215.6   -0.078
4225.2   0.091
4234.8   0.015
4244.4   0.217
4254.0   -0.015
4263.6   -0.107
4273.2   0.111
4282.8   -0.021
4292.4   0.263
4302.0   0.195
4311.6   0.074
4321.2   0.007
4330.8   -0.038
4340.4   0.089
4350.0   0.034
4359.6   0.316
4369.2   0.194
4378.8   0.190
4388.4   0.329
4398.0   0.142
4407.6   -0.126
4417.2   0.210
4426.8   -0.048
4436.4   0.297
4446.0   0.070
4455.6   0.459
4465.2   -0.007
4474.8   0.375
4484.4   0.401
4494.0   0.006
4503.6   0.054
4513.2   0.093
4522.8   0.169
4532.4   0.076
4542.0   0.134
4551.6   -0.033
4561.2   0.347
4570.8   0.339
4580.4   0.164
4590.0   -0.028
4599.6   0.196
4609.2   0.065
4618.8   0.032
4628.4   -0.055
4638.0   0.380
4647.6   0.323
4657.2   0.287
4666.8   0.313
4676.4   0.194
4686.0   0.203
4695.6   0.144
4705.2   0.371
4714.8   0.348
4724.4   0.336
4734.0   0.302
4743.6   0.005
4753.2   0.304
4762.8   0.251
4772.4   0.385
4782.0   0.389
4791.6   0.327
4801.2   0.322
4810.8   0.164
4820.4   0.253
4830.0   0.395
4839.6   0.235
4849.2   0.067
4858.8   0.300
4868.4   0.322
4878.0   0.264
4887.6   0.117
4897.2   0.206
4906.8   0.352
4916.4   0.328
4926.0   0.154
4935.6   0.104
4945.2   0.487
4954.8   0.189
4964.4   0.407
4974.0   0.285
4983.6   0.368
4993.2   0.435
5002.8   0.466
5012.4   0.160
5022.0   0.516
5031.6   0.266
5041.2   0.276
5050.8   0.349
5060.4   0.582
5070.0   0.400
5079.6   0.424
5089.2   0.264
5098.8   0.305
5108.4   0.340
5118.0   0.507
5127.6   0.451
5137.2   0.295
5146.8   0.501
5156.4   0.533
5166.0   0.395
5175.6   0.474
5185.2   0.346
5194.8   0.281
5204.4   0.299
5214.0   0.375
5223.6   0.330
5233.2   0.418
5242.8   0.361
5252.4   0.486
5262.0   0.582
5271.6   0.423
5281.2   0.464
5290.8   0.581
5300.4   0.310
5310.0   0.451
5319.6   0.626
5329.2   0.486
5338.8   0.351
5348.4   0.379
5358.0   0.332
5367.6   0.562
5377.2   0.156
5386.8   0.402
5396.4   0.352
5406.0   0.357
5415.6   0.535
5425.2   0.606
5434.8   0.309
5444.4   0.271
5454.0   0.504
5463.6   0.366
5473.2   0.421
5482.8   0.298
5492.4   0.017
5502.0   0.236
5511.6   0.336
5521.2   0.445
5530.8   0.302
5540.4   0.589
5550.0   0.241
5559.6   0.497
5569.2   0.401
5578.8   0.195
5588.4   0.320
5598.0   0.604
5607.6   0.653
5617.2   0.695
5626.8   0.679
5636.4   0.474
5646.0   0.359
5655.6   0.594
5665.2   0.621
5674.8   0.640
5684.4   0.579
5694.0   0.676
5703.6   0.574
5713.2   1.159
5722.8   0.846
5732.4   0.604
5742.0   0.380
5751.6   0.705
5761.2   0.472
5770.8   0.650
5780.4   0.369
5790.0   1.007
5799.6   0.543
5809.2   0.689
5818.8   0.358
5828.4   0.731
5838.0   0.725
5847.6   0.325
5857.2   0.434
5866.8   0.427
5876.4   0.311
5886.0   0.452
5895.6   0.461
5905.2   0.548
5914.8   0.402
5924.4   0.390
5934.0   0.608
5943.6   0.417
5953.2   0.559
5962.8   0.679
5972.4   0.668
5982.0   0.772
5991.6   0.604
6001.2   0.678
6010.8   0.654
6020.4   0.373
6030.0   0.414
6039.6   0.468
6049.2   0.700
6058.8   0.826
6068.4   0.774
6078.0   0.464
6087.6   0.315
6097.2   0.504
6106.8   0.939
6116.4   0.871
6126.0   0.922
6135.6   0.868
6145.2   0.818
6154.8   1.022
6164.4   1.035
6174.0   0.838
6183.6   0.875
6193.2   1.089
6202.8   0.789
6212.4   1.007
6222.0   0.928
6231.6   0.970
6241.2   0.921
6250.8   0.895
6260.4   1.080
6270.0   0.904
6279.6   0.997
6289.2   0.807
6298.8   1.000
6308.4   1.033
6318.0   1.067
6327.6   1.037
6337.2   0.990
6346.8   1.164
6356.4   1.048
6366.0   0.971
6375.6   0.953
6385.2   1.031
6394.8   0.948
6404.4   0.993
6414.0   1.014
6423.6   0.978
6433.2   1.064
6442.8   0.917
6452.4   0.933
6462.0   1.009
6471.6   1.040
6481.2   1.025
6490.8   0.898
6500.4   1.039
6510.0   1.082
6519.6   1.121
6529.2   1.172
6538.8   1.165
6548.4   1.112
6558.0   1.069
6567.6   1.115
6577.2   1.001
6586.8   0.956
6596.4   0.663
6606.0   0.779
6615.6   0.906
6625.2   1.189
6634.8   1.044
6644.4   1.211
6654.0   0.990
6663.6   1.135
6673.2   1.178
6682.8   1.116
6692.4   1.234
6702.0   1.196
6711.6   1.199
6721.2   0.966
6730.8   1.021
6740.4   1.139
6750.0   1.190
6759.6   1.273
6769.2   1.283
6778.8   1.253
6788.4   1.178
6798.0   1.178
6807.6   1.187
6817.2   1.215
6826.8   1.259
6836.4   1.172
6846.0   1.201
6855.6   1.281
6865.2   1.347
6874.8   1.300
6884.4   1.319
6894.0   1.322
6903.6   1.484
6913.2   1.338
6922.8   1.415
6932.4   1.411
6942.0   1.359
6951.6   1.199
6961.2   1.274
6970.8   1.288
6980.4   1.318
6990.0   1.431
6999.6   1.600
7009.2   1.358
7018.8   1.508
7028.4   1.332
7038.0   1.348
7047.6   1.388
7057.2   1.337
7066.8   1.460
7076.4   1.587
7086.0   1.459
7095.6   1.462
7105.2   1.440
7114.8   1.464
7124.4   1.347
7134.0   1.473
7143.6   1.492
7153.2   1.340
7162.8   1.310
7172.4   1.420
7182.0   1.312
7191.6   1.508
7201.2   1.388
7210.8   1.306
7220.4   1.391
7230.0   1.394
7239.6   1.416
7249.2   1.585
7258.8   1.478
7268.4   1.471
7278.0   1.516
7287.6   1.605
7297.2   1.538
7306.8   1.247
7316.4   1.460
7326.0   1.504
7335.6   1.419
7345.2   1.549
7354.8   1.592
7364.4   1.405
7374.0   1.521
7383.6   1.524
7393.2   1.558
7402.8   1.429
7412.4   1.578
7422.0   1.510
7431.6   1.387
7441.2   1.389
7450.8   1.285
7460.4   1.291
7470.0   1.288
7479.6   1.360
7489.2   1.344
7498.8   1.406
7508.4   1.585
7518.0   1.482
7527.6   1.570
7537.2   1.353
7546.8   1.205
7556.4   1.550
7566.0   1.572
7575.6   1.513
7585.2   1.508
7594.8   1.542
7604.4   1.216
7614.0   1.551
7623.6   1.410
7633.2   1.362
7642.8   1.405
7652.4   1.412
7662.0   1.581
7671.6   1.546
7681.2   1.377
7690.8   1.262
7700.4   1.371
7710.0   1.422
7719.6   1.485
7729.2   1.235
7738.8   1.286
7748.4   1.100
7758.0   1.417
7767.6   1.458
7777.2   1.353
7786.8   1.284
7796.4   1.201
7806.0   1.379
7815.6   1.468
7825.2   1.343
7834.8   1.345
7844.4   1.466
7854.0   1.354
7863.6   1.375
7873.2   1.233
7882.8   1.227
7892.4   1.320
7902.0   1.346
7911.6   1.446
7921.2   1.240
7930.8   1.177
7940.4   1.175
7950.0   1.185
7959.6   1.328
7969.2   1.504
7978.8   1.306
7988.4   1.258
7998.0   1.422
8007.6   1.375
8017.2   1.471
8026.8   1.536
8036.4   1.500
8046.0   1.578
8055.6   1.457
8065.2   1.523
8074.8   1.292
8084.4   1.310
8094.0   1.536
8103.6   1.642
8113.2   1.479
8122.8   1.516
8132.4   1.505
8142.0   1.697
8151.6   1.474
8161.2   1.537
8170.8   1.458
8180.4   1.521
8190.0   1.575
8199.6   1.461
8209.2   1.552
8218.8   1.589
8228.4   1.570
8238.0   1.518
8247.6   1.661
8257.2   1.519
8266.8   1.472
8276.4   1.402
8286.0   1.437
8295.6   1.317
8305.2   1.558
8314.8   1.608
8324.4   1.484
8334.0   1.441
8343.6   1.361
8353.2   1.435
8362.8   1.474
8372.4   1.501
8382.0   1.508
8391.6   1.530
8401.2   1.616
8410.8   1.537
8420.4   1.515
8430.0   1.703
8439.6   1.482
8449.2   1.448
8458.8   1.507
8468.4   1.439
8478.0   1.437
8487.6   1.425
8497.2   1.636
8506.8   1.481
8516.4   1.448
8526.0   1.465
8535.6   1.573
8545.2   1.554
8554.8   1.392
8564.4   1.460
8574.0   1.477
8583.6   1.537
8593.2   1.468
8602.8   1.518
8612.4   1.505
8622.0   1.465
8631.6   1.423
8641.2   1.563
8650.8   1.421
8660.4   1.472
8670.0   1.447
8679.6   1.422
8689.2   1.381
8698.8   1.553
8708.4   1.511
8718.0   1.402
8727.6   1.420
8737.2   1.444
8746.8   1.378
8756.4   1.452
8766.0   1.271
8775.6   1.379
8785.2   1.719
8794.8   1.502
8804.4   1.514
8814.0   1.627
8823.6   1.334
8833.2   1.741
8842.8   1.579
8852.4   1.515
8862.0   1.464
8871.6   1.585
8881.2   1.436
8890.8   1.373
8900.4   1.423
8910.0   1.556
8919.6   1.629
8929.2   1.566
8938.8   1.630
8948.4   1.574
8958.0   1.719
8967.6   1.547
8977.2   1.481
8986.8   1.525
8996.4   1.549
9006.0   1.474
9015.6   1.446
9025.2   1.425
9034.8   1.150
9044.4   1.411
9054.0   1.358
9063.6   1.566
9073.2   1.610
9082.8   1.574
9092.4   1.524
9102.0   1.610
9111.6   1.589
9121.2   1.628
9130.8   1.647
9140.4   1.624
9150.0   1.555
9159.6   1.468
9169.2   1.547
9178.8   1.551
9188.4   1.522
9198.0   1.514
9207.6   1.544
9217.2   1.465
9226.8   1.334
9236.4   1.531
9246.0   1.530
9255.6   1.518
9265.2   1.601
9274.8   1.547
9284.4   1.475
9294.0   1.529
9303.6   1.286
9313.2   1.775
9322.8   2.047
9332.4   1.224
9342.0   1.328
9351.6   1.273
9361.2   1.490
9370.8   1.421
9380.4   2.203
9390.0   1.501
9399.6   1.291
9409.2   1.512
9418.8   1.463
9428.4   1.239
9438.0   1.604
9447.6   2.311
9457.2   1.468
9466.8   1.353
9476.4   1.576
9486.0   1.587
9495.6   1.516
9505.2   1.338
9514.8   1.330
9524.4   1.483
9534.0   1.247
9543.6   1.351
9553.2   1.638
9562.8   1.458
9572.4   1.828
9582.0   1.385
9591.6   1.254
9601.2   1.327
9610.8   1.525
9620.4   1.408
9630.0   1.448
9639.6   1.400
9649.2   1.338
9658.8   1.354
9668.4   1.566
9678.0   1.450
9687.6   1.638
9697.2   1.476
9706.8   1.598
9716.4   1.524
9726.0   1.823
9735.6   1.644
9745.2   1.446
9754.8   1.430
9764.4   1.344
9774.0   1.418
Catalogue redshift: 0.533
